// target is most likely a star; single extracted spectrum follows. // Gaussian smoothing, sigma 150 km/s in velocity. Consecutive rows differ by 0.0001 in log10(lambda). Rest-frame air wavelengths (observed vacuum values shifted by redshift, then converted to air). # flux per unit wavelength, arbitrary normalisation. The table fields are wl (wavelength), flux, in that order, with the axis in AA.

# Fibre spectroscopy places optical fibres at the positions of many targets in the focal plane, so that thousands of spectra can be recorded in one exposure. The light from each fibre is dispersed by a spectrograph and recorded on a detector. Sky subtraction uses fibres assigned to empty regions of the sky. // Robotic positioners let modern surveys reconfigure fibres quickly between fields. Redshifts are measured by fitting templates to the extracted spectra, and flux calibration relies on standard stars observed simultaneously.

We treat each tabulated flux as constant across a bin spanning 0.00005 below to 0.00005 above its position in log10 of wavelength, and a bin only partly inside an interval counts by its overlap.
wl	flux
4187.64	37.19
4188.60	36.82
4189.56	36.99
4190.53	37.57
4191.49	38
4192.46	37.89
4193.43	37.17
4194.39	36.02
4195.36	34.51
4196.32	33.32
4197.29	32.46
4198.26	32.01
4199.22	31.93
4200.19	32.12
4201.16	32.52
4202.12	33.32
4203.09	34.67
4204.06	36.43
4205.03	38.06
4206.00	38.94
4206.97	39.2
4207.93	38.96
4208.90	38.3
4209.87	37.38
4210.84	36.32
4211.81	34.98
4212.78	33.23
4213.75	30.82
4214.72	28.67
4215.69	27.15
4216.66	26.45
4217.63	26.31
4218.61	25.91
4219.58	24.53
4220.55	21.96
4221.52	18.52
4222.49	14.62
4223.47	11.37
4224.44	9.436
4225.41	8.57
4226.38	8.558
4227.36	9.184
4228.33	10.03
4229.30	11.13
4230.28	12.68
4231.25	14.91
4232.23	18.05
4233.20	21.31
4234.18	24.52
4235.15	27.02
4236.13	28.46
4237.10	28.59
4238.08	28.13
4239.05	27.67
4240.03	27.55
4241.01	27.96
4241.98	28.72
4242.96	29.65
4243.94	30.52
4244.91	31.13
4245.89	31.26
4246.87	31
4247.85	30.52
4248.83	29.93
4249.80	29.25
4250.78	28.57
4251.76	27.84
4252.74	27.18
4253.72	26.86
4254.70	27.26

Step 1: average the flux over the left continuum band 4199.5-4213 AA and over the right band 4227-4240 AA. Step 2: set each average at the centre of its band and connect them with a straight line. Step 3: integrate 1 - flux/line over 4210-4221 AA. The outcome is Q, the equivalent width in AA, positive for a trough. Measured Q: 0.7 AA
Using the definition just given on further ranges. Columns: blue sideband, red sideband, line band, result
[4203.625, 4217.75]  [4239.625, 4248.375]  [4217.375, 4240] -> 9.2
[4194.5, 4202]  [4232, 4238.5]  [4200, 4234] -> 5.2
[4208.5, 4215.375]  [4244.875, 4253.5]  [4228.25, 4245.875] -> 3.7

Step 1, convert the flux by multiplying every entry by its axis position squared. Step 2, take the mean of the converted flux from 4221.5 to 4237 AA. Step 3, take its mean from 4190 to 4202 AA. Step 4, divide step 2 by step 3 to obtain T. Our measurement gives 0.5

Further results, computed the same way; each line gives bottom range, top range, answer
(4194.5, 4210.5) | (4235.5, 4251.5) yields 0.85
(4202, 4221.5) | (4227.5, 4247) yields 0.76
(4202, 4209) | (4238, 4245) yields 0.79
